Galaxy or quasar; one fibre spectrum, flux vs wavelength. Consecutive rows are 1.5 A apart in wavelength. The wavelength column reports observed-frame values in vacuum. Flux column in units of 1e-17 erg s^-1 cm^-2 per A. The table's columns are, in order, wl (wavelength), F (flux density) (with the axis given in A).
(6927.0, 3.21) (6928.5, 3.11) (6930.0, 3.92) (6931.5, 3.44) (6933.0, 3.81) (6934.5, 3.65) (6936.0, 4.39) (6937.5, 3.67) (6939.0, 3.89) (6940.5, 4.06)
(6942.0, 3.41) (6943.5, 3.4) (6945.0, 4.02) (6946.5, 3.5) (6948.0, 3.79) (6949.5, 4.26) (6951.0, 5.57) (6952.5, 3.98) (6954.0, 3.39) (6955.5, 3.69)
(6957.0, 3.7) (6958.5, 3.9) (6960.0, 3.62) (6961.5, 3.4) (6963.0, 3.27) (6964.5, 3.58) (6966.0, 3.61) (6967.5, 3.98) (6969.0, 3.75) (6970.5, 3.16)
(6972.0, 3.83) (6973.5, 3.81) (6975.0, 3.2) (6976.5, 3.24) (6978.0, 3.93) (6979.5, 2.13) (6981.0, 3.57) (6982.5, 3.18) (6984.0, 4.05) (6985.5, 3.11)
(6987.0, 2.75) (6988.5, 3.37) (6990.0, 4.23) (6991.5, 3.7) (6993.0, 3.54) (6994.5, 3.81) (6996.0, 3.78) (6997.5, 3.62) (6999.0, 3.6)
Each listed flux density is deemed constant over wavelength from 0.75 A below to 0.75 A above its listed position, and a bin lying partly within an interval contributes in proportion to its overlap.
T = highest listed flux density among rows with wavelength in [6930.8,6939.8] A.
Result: 4.39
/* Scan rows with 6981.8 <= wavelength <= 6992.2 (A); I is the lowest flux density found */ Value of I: 2.75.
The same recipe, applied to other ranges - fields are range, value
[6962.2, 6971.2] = 3.16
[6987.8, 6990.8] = 3.37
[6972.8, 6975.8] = 3.2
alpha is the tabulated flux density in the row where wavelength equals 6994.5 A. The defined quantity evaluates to 3.81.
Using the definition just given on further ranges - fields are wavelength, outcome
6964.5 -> 3.58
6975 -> 3.2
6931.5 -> 3.44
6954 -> 3.39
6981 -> 3.57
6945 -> 4.02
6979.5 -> 2.13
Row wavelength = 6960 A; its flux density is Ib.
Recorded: 3.62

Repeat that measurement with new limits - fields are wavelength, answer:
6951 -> 5.57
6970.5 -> 3.16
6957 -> 3.7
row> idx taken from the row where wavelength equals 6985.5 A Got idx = 3.11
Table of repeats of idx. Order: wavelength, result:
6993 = 3.54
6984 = 4.05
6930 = 3.92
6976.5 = 3.24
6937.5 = 3.67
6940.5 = 4.06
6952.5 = 3.98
